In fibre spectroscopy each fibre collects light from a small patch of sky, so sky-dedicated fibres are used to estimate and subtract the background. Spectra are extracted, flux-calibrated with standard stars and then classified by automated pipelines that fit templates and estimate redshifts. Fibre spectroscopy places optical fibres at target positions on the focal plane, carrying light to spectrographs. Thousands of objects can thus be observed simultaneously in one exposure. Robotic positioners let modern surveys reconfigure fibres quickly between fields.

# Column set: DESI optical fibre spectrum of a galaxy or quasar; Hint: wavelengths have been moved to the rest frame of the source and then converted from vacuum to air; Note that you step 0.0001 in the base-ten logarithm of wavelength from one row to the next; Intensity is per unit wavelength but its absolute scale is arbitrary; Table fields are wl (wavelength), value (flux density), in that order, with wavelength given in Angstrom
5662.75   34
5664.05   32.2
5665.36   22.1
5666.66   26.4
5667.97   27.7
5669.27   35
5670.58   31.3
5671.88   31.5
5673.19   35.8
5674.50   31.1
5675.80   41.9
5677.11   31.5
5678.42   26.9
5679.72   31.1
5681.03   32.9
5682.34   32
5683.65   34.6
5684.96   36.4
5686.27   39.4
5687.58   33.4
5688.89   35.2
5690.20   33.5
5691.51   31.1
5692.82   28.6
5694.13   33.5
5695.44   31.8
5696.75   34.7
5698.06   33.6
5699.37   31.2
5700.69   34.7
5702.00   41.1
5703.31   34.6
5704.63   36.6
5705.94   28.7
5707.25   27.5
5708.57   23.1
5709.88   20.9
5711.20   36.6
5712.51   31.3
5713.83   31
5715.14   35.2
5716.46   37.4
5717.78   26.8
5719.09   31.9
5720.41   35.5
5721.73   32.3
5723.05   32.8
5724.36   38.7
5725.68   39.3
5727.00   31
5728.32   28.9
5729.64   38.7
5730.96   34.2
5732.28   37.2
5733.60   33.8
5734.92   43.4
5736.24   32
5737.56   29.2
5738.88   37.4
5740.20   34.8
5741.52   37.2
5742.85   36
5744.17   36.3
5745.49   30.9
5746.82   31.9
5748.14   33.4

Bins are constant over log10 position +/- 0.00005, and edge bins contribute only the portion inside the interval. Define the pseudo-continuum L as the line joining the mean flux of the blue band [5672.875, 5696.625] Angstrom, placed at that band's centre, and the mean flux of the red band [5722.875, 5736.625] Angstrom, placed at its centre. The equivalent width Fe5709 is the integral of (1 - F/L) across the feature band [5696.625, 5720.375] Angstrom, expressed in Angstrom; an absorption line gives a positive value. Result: 1.7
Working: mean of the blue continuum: 33.4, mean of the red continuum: 35.6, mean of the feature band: 32.1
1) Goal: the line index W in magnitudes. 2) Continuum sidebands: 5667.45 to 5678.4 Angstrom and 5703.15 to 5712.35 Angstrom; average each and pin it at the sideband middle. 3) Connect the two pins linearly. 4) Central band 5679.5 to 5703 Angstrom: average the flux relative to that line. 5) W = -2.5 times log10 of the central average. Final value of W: -0.09 mag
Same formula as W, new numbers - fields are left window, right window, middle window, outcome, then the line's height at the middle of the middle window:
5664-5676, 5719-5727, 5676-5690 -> -0.052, 32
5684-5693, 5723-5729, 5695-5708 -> 0.027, 34.3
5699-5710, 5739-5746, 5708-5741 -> 0.004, 33.5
